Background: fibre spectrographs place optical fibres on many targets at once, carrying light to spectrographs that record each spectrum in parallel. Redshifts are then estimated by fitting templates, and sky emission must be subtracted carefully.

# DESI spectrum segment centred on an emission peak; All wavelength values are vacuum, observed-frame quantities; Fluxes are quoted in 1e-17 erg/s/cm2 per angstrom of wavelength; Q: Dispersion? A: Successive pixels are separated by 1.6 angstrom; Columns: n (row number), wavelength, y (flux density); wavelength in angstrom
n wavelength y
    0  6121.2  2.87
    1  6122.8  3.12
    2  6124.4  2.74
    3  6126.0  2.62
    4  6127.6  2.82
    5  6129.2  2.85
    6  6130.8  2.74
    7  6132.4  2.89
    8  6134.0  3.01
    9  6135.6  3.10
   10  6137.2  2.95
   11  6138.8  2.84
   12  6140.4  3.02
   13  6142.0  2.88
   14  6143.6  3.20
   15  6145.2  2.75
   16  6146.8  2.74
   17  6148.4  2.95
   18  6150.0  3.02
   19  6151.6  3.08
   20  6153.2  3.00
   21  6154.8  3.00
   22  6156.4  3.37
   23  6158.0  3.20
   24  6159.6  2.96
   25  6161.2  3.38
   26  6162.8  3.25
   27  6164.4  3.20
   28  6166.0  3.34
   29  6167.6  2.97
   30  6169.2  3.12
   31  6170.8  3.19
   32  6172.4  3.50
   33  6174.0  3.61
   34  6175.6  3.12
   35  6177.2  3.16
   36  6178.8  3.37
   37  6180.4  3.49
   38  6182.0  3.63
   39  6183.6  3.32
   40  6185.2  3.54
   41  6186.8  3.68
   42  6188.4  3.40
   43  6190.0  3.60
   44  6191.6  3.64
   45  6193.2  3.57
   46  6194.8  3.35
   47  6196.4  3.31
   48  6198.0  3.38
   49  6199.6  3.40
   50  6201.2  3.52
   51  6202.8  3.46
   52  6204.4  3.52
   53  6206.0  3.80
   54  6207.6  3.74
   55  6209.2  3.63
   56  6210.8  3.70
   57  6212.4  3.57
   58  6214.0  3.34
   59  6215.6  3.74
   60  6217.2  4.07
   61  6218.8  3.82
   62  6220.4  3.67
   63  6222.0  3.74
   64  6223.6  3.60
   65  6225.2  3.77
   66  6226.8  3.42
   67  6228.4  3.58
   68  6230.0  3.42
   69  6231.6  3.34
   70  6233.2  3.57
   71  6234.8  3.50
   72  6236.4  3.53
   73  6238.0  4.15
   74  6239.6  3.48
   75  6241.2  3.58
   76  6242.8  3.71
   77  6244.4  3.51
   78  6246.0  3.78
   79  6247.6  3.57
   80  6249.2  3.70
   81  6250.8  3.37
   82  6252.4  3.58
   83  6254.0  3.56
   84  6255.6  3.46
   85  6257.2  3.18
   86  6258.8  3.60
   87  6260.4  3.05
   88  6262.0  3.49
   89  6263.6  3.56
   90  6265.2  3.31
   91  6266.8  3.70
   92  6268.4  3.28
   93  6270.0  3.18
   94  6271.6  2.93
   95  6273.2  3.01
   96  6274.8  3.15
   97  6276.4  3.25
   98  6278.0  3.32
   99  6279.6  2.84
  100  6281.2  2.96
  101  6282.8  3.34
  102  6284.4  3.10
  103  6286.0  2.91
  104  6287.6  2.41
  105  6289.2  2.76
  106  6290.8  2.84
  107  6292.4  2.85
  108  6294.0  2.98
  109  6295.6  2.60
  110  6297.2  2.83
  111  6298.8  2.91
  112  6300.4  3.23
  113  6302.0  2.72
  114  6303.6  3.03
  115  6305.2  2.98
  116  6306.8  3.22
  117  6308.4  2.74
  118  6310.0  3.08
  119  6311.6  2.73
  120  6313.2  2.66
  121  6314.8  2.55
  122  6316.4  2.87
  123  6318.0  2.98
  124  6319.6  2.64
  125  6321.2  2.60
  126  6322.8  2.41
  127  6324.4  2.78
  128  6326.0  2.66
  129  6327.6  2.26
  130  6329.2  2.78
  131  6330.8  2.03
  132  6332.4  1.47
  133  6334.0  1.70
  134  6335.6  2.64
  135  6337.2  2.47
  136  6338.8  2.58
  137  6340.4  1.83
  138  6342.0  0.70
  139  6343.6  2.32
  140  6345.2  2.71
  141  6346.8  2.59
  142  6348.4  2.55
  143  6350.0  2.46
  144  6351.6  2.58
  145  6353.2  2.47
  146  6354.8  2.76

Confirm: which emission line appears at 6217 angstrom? C III]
